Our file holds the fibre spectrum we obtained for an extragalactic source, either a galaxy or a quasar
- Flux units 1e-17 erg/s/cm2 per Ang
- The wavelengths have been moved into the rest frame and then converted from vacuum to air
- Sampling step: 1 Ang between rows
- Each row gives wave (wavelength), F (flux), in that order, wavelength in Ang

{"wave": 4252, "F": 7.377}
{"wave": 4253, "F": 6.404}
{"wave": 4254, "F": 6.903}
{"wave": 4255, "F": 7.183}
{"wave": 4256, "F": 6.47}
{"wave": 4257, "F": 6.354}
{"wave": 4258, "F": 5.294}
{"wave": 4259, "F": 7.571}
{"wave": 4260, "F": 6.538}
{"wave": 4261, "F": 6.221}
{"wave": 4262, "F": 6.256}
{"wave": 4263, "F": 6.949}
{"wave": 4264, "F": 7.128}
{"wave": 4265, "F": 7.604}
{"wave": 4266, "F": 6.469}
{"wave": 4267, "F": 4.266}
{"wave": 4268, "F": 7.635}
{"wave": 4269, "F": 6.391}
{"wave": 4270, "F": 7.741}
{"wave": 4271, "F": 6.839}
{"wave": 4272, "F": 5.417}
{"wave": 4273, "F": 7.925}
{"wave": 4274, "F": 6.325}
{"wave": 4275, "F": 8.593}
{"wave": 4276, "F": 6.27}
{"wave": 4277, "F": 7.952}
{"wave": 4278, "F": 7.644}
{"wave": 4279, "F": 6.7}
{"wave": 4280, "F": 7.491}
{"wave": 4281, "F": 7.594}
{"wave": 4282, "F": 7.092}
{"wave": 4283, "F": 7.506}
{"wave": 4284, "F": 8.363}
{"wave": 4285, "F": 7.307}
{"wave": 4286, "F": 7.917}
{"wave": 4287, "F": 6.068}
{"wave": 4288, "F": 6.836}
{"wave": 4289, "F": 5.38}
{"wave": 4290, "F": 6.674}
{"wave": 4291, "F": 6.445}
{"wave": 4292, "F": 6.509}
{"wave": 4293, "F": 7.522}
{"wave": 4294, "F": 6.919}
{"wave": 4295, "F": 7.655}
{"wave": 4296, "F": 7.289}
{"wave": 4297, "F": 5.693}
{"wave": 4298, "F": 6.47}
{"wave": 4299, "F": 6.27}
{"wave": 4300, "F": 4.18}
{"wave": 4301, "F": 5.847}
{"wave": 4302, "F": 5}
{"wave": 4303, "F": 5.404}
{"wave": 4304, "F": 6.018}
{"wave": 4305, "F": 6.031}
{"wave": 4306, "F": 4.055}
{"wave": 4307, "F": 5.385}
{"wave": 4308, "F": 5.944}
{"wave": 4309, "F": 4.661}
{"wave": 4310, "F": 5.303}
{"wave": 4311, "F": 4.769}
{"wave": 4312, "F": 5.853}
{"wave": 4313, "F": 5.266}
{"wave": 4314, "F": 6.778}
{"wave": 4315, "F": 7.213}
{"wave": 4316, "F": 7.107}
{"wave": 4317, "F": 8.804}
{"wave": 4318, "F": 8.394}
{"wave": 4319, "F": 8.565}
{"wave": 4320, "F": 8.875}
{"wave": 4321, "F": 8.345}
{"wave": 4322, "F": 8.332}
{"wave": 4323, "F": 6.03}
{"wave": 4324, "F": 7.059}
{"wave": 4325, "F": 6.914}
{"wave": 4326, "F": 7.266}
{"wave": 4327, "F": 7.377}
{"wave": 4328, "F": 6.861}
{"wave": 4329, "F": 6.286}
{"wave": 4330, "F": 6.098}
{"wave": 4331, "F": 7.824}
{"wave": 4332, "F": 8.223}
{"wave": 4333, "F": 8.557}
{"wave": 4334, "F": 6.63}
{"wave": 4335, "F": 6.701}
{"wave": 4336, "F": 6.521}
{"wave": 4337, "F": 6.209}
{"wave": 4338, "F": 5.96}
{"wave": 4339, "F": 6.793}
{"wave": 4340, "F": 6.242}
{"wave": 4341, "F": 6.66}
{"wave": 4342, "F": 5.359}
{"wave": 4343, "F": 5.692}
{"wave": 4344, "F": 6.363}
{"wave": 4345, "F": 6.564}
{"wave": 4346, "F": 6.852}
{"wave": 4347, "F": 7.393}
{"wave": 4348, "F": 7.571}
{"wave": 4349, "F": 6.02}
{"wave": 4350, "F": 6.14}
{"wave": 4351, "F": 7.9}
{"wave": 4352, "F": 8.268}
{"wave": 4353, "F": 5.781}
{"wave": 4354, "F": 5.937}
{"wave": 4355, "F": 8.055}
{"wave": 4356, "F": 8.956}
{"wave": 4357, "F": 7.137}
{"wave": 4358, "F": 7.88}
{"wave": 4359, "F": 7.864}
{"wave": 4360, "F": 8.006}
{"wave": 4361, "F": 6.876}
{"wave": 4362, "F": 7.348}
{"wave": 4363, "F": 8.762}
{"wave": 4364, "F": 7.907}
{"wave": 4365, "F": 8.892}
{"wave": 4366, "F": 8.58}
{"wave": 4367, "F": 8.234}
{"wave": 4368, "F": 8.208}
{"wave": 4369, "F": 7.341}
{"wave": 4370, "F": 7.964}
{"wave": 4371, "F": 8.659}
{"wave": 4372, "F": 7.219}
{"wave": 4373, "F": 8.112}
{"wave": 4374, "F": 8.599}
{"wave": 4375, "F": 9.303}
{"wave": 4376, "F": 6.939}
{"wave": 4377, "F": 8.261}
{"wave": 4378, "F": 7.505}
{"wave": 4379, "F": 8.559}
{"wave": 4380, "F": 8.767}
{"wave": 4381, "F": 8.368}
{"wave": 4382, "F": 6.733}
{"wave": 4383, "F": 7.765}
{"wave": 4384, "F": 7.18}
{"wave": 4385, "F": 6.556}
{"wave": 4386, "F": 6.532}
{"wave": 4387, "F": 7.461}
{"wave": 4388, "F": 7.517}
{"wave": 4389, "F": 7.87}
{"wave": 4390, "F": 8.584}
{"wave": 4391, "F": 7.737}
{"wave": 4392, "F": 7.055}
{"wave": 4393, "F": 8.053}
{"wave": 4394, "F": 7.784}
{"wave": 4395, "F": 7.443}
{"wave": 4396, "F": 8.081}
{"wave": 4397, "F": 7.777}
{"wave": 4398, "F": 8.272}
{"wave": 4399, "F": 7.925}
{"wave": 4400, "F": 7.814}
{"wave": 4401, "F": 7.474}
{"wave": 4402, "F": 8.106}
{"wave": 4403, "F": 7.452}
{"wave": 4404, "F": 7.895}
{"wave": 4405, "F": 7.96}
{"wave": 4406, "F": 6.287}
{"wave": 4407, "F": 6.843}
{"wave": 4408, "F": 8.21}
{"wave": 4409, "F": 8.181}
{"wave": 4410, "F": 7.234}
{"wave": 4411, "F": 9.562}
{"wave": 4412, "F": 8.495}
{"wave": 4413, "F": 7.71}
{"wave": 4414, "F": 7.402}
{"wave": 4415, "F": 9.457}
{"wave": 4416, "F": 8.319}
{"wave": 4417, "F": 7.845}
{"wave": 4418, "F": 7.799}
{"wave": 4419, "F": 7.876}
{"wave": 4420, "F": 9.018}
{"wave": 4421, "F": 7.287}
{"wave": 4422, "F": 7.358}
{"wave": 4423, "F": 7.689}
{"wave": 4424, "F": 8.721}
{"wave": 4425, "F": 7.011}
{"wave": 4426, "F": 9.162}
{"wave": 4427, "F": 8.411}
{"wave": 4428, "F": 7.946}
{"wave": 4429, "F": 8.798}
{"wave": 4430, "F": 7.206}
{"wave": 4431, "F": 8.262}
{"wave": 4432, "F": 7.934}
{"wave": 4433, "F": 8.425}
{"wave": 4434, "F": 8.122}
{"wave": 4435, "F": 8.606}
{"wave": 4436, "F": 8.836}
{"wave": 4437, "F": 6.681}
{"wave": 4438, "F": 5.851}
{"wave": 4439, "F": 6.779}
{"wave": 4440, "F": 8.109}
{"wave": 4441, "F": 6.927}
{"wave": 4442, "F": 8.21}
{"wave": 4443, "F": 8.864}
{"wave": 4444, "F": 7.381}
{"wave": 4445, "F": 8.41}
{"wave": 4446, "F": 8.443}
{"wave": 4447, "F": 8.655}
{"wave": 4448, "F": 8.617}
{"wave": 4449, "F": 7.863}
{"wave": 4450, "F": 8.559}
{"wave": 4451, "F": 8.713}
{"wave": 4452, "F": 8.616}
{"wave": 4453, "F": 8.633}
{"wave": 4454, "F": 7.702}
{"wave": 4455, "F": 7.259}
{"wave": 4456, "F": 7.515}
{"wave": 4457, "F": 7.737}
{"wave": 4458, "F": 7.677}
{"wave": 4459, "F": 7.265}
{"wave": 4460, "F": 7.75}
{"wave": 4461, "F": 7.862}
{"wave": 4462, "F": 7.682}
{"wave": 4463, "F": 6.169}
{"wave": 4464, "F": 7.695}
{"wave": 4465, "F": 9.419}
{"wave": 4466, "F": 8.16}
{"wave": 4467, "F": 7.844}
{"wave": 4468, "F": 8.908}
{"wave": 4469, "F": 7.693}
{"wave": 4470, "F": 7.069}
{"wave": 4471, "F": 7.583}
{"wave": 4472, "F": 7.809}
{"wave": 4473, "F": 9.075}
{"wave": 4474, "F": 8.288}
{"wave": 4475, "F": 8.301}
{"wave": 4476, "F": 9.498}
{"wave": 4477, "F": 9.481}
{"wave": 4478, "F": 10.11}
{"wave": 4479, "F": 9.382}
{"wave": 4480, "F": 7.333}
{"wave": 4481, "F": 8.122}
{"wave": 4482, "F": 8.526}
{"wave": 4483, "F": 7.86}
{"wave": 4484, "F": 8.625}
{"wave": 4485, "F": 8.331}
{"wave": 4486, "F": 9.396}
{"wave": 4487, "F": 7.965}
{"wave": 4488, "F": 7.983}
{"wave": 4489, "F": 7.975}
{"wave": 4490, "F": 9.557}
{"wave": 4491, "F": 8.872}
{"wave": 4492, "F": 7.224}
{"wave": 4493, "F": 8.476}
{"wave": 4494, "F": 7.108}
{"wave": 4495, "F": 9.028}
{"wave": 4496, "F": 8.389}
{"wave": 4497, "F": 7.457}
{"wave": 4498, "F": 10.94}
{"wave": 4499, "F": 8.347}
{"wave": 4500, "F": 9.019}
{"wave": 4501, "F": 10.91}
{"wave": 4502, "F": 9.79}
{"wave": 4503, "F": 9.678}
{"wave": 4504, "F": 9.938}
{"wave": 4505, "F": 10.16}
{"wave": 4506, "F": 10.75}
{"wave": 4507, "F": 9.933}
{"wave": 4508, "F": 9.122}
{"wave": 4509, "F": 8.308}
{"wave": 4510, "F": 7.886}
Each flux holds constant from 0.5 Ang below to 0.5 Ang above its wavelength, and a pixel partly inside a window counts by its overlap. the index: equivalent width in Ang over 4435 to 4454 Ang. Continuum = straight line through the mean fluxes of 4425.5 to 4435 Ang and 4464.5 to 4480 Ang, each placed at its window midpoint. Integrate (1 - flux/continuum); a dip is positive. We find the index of 0.8 Ang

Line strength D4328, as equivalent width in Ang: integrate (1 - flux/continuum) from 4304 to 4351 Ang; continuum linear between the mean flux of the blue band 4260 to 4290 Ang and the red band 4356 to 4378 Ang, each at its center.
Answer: 5.4 Ang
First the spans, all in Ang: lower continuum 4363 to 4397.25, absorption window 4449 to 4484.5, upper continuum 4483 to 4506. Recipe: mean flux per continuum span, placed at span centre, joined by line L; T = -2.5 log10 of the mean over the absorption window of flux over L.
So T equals 0.06 mag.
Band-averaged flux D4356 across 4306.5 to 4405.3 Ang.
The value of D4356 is 7.34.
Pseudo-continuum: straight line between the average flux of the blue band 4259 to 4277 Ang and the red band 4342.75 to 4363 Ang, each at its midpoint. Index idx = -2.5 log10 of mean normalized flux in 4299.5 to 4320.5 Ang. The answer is 0.14 mag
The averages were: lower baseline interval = 6.8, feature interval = 6.16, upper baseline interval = 7.19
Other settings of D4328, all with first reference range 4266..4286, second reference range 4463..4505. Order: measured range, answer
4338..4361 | 2.1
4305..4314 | 2.5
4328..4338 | 0.8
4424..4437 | 0.1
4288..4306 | 2.7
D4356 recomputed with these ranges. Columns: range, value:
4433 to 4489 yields 8.11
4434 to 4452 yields 7.99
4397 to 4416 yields 7.91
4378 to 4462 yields 7.89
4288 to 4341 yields 6.59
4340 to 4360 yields 6.98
